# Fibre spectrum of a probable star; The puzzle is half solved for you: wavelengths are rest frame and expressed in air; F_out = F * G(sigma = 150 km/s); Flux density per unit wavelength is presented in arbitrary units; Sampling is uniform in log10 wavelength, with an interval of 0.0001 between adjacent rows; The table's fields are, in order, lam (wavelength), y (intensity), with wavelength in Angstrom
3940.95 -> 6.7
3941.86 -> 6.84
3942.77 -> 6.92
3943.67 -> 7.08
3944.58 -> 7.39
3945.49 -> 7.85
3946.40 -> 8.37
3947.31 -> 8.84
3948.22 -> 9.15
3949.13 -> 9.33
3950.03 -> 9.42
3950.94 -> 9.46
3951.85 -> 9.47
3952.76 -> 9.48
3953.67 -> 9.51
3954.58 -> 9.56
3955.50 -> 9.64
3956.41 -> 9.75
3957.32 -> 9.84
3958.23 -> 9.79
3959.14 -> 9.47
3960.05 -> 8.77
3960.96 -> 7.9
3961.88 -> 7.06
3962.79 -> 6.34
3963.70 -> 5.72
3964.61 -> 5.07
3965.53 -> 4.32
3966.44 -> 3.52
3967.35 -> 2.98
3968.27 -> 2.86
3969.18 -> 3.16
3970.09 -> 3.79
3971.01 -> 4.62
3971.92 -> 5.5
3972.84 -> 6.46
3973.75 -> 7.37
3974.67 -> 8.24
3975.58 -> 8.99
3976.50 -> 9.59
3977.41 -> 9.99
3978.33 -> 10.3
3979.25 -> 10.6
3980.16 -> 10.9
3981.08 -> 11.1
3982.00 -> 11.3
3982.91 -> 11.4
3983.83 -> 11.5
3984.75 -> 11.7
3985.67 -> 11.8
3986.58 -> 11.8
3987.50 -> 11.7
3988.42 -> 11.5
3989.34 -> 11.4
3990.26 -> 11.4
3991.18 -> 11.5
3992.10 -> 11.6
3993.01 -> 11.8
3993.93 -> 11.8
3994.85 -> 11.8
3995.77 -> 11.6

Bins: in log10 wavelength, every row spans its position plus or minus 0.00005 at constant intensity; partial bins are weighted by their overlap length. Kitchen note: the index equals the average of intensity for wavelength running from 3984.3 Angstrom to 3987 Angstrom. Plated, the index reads 11.8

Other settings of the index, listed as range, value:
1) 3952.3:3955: 9.52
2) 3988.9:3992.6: 11.5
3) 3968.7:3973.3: 4.71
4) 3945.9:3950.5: 9.02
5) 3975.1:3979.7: 9.88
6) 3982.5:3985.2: 11.5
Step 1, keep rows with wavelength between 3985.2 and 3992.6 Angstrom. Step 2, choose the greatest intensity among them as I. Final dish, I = 11.8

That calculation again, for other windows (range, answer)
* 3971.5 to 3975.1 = 8.24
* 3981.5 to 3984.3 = 11.5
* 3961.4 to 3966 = 7.06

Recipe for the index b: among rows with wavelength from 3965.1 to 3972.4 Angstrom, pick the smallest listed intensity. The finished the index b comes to 2.86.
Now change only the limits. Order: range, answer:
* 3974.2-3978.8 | 8.24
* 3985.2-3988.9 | 11.5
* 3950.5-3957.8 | 9.46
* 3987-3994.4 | 11.4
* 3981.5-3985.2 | 11.3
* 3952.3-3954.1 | 9.48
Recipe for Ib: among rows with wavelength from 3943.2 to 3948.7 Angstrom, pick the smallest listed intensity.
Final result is 7.08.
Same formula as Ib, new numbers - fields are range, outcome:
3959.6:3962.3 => 7.06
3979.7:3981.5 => 10.9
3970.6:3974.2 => 4.62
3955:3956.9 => 9.64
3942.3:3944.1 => 6.92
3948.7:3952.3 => 9.33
